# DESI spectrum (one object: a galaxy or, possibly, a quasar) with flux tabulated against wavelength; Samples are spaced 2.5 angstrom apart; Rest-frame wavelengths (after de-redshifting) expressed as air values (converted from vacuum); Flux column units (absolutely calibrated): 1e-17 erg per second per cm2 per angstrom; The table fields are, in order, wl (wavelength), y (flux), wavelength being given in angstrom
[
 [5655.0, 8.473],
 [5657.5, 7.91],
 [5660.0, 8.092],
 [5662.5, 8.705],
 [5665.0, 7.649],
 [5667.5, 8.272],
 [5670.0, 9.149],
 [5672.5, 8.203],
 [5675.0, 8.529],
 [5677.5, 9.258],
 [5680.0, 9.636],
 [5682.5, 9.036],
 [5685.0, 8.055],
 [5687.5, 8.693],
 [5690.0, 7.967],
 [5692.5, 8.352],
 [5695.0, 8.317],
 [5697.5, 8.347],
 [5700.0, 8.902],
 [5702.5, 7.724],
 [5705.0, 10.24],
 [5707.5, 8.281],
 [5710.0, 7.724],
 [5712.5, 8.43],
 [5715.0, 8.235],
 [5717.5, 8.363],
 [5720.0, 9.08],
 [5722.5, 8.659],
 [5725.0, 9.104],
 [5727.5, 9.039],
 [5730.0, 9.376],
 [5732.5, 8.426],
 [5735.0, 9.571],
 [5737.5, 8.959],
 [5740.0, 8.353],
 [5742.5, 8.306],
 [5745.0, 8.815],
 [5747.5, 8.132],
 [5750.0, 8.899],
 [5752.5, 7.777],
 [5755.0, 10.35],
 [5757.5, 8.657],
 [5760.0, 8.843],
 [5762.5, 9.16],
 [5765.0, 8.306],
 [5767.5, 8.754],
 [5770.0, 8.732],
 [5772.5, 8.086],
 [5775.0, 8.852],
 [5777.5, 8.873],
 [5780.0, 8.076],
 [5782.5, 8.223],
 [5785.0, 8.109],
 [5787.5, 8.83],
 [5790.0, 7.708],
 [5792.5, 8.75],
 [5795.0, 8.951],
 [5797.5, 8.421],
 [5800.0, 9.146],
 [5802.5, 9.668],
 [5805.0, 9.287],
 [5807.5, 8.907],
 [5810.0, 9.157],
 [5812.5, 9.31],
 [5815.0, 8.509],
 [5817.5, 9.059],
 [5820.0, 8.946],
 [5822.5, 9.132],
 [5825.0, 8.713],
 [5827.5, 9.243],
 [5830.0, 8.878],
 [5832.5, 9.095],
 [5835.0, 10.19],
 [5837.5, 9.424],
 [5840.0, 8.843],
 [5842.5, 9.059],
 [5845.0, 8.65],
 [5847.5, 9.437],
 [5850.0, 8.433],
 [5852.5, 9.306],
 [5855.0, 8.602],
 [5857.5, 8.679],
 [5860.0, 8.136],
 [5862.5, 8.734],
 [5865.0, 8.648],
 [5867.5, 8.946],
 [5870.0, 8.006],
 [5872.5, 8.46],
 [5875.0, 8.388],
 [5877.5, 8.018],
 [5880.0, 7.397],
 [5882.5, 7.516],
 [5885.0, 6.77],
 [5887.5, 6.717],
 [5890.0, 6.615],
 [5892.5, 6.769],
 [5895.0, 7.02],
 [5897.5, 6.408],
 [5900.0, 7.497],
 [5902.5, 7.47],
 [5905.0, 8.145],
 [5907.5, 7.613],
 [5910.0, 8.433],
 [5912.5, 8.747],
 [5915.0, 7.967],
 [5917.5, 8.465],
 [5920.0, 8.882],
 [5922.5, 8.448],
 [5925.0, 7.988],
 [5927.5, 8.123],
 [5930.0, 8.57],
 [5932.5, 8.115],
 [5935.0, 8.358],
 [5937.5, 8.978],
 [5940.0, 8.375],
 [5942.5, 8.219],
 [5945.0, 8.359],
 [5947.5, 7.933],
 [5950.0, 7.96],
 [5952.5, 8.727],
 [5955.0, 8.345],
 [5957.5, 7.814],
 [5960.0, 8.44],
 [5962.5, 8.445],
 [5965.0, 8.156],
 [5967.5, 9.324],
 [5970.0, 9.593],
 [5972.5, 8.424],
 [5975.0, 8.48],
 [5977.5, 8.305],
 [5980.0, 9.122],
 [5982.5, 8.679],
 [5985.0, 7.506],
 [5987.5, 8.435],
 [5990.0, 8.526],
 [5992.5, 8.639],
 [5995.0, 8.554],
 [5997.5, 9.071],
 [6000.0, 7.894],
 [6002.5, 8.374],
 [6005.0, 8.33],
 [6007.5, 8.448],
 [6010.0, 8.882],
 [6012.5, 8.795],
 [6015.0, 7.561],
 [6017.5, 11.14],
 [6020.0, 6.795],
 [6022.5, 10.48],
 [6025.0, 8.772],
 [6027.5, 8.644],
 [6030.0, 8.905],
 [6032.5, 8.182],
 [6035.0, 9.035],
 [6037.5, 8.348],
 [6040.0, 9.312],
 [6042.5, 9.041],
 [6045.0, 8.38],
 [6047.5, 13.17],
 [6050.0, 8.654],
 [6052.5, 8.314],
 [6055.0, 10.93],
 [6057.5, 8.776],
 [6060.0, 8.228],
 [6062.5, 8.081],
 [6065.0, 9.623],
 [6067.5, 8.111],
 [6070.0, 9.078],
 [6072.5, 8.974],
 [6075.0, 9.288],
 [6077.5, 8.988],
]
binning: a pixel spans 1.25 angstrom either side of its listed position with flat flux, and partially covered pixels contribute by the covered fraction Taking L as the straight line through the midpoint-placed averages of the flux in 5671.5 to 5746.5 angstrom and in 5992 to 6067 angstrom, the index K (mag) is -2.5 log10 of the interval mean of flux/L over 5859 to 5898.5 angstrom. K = 0.15 mag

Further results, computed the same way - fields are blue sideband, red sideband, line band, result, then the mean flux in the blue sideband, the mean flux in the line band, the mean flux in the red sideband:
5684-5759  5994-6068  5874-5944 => 0.12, 8.64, 7.86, 8.9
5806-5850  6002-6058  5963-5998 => 0.05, 9.07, 8.62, 9.02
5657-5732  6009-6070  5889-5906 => 0.23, 8.58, 7.12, 9.01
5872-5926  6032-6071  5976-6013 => 0.01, 7.7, 8.5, 9.1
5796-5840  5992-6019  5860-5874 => 0.06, 9.11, 8.52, 8.68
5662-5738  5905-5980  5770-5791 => 0.02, 8.65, 8.38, 8.41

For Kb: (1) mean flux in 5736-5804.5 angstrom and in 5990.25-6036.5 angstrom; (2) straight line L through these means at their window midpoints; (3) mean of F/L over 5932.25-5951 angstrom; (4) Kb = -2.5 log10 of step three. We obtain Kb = 0.049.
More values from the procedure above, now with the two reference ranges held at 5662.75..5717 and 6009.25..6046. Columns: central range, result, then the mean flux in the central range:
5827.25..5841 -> -0.08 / 9.29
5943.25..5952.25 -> 0.08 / 8.16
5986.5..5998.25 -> 0.02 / 8.63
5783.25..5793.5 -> 0.04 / 8.33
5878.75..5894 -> 0.24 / 6.96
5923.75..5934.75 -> 0.07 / 8.21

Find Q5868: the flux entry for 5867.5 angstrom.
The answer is 8.946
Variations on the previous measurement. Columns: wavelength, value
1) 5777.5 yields 8.873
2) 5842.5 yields 9.059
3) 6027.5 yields 8.644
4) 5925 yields 7.988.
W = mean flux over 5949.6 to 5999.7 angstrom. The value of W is 8.52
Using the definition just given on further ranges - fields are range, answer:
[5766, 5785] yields 8.48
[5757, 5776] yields 8.67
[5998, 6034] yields 8.67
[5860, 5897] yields 7.7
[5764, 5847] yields 8.85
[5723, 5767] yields 8.82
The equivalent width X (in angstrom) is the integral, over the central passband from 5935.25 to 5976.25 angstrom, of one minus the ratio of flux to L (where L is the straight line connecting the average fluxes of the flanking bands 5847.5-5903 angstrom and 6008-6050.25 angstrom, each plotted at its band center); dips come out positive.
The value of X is 0.1 angstrom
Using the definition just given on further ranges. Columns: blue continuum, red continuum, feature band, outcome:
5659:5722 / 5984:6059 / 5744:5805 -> -0.5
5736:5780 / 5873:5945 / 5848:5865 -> -1.1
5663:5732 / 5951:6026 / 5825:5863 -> -1.6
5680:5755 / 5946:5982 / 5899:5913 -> 1.0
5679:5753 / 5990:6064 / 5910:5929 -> 0.9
